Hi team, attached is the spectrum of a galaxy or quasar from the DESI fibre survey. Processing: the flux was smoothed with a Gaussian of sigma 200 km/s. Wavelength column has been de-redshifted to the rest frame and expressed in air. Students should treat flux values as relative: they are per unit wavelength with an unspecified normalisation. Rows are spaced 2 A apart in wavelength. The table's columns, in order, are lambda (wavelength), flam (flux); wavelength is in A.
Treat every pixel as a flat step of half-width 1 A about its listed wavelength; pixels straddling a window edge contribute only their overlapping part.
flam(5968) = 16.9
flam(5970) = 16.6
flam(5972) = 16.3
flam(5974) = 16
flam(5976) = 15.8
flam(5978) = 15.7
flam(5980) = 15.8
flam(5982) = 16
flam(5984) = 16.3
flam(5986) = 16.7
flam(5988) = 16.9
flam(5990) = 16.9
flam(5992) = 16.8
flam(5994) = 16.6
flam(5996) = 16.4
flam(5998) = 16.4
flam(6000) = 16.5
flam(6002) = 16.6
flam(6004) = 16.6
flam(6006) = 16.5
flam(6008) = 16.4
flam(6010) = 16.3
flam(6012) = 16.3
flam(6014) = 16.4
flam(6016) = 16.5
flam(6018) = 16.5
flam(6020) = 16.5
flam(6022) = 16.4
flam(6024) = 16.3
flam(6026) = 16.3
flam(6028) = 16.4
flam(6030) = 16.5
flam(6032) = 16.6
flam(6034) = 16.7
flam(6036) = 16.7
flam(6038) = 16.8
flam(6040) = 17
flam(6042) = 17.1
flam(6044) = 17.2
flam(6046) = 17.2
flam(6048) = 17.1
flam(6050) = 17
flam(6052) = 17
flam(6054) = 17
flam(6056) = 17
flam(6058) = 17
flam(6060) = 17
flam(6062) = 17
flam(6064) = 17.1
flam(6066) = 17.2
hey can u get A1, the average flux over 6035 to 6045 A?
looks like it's 17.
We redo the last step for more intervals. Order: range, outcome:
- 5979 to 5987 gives 16.2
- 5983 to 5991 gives 16.7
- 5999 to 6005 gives 16.6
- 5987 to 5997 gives 16.7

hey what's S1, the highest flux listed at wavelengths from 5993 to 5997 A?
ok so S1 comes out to 16.6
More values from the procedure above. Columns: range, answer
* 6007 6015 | 16.4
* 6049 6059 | 17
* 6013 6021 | 16.5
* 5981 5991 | 16.9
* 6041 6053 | 17.2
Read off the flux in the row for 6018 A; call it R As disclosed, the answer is 16.5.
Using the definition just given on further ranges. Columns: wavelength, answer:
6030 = 16.5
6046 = 17.2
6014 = 16.4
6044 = 17.2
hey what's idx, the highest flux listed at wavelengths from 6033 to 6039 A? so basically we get 16.8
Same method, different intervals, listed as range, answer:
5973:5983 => 16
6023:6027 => 16.3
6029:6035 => 16.7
